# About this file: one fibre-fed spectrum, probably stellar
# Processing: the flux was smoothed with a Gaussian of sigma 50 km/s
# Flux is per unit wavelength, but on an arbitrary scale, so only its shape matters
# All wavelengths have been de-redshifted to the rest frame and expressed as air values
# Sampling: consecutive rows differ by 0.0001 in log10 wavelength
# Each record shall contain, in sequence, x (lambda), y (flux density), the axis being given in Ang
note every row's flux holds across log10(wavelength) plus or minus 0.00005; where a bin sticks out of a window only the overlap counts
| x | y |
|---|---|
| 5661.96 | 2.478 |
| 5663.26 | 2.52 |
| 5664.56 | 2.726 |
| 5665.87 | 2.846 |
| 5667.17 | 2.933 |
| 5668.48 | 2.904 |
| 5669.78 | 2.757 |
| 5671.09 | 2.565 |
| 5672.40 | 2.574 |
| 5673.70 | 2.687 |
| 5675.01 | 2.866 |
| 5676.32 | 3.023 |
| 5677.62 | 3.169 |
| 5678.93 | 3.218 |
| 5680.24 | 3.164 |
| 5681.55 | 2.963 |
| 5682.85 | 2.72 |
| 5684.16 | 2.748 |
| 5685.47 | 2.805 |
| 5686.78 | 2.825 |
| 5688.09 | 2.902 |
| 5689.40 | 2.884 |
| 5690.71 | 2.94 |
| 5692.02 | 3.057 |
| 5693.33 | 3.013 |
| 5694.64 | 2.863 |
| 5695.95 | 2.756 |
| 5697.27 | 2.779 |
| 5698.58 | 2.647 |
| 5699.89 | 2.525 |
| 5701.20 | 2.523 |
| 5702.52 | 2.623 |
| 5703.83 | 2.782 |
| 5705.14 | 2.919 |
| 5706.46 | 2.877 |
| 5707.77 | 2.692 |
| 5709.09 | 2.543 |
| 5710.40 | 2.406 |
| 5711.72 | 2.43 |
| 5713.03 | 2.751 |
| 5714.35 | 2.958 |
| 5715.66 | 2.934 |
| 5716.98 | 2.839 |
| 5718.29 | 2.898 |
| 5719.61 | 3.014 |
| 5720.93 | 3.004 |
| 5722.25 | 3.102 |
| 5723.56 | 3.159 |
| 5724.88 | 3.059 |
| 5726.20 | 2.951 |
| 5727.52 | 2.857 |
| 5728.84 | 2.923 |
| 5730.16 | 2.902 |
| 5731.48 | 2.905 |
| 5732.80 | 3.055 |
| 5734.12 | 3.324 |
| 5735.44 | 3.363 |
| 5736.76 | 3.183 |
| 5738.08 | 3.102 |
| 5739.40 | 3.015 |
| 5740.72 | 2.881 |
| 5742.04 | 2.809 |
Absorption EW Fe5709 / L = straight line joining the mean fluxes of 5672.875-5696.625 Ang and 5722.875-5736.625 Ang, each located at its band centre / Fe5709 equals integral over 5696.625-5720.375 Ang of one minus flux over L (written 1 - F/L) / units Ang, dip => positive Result 2.1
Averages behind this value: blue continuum 2.92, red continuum 3.06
